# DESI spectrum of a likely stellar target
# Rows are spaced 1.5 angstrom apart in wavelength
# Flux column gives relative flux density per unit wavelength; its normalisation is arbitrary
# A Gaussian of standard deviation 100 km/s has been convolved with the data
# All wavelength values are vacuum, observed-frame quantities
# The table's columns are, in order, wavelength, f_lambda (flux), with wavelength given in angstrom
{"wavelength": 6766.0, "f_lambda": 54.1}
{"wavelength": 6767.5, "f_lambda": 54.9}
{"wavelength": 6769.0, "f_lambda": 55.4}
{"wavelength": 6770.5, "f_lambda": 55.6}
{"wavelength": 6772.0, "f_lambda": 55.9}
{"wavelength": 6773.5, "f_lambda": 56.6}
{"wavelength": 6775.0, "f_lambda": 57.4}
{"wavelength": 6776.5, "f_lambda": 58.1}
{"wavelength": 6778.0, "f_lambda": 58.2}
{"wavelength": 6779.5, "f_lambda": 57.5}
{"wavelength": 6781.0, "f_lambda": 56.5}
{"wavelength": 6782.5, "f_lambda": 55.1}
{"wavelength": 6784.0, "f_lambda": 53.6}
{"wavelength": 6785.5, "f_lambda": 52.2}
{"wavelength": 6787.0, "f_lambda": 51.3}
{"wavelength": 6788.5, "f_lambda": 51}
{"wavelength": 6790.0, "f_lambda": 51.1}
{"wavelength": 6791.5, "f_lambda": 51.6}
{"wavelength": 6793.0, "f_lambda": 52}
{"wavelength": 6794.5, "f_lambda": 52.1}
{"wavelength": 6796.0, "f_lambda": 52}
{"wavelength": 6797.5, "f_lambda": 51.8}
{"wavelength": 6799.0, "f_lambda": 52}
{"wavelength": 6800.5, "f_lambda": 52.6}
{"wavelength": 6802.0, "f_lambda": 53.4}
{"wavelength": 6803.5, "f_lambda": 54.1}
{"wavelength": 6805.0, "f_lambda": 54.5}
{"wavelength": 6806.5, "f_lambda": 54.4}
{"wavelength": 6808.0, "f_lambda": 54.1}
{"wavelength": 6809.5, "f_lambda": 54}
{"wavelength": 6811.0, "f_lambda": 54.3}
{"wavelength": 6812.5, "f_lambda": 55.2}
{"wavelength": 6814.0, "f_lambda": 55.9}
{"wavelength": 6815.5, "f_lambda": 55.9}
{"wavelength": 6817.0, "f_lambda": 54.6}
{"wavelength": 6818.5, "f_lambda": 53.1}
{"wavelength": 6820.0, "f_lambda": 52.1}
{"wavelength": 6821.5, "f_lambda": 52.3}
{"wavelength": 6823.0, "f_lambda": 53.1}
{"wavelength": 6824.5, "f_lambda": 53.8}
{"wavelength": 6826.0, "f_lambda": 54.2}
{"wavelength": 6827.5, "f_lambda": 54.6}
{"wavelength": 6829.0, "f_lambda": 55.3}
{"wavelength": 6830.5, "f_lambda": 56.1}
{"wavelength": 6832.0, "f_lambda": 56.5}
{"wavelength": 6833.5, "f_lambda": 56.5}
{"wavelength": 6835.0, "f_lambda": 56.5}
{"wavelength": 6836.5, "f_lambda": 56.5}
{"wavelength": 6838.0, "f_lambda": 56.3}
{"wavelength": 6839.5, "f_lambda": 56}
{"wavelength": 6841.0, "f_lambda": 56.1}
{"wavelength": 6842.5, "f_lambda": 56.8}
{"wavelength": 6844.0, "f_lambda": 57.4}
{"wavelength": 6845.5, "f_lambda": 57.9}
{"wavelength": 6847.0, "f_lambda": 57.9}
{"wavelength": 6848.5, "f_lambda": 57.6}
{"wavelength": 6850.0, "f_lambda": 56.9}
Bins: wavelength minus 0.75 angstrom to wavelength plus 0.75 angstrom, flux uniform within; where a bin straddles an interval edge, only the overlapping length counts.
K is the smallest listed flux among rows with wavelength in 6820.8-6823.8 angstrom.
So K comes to 52.3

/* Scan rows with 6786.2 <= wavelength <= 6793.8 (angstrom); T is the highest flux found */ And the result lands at 52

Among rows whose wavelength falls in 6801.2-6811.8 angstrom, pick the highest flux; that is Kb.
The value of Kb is 54.5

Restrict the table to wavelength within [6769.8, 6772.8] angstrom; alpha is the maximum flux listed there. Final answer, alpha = 55.9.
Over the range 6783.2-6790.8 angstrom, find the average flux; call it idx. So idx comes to 51.9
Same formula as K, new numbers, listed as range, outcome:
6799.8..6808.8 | 52.6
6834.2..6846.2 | 56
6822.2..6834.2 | 53.1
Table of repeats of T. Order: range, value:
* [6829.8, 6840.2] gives 56.5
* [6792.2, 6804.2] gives 54.1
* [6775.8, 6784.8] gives 58.2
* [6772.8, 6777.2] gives 58.1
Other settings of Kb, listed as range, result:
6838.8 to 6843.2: 56.8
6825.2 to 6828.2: 54.6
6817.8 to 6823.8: 53.1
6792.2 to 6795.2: 52.1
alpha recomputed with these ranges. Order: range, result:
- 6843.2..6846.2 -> 57.9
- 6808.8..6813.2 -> 55.2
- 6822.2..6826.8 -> 54.2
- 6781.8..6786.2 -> 55.1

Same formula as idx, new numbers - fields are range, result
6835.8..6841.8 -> 56.2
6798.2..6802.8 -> 52.7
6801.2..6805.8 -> 54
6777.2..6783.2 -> 56.9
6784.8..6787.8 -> 51.7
